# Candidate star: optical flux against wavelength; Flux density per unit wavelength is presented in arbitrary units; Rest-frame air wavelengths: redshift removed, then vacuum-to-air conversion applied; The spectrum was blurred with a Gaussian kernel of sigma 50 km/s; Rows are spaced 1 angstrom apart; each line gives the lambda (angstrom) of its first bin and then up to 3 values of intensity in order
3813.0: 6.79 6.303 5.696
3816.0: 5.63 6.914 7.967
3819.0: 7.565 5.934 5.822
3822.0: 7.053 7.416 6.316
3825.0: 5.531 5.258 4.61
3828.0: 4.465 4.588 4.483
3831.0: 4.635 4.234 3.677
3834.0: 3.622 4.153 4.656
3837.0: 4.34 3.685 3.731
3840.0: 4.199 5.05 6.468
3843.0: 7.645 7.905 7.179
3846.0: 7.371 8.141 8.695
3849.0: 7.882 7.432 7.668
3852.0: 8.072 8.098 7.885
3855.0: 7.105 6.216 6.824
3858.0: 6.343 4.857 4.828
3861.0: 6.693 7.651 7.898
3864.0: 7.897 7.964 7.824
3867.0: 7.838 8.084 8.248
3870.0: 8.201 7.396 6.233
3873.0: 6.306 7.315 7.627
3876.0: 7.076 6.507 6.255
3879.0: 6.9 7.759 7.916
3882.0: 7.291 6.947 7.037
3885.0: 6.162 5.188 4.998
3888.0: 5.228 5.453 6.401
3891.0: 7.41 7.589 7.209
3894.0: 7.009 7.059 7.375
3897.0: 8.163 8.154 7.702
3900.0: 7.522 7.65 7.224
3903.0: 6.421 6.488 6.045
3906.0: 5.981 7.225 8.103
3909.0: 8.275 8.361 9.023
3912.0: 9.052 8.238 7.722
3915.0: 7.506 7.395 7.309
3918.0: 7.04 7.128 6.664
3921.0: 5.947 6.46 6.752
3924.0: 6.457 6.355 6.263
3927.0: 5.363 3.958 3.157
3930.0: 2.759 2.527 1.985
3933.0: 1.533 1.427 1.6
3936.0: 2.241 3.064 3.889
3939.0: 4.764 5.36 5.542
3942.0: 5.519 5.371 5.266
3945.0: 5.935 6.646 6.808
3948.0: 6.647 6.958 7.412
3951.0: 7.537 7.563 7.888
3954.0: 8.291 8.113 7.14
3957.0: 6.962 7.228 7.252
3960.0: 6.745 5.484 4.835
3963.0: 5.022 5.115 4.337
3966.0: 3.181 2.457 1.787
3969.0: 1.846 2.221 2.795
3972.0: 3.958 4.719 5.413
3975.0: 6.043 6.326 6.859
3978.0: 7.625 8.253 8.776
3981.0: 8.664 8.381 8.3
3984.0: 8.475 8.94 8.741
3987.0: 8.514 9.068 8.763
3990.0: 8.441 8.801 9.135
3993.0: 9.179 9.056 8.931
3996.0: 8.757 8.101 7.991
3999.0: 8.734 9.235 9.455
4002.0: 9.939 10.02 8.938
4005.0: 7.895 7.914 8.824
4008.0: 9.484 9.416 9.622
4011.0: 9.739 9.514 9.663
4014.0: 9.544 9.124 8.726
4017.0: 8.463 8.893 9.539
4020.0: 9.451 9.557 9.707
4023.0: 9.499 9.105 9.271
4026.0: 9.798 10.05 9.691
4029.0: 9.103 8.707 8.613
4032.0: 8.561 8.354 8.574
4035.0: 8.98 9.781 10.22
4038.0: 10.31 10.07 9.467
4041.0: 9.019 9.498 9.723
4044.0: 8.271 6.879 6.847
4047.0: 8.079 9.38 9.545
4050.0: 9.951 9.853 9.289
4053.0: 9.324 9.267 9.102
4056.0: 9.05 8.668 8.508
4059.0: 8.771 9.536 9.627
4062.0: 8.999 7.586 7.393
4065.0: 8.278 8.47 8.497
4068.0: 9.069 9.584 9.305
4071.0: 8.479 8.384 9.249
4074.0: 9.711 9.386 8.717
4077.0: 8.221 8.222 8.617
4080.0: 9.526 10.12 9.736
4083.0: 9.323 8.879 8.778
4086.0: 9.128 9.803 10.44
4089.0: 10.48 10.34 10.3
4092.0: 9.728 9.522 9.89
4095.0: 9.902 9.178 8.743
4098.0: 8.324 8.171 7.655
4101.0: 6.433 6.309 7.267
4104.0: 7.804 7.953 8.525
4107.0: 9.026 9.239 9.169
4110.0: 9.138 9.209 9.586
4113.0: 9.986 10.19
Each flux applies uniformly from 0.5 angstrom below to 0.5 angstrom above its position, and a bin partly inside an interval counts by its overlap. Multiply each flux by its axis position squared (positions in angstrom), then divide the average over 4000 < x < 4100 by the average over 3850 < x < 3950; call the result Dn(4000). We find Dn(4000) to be 1.53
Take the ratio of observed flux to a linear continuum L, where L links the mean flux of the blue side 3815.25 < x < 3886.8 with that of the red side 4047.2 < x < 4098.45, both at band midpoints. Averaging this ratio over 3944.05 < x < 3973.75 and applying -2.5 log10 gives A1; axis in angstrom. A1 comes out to 0.35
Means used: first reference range 6.47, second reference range 9.17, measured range 5.61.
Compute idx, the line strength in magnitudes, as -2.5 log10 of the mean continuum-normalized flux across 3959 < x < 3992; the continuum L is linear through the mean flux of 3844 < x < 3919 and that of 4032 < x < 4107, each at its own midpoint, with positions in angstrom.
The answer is 0.28 mag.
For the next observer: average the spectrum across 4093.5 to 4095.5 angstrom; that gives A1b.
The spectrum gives 9.9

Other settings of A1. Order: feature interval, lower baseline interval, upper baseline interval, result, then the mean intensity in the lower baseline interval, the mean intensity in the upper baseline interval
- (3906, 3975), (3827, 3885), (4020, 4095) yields 0.33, 6.52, 9.17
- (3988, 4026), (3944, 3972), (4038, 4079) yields -0.25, 5.67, 8.9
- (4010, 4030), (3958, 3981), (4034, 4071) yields -0.24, 5.17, 8.99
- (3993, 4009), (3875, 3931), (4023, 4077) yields -0.08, 6.78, 9.01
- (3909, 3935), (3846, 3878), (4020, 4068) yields 0.32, 7.3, 9.04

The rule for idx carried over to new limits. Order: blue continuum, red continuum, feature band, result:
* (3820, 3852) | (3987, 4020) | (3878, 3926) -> 0.00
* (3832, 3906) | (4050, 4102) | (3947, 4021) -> 0.07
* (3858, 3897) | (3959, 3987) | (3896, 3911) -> -0.12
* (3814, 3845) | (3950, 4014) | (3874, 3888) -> -0.10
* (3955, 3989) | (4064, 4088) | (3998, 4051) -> -0.21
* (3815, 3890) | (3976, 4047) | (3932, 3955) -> 0.43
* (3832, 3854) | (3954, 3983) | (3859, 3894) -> -0.15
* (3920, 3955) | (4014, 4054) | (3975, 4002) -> -0.16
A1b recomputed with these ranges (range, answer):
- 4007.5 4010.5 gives 9.51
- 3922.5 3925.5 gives 6.52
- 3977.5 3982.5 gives 8.34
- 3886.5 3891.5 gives 5.9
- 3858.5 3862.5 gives 6.01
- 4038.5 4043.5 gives 9.56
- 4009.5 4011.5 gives 9.68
